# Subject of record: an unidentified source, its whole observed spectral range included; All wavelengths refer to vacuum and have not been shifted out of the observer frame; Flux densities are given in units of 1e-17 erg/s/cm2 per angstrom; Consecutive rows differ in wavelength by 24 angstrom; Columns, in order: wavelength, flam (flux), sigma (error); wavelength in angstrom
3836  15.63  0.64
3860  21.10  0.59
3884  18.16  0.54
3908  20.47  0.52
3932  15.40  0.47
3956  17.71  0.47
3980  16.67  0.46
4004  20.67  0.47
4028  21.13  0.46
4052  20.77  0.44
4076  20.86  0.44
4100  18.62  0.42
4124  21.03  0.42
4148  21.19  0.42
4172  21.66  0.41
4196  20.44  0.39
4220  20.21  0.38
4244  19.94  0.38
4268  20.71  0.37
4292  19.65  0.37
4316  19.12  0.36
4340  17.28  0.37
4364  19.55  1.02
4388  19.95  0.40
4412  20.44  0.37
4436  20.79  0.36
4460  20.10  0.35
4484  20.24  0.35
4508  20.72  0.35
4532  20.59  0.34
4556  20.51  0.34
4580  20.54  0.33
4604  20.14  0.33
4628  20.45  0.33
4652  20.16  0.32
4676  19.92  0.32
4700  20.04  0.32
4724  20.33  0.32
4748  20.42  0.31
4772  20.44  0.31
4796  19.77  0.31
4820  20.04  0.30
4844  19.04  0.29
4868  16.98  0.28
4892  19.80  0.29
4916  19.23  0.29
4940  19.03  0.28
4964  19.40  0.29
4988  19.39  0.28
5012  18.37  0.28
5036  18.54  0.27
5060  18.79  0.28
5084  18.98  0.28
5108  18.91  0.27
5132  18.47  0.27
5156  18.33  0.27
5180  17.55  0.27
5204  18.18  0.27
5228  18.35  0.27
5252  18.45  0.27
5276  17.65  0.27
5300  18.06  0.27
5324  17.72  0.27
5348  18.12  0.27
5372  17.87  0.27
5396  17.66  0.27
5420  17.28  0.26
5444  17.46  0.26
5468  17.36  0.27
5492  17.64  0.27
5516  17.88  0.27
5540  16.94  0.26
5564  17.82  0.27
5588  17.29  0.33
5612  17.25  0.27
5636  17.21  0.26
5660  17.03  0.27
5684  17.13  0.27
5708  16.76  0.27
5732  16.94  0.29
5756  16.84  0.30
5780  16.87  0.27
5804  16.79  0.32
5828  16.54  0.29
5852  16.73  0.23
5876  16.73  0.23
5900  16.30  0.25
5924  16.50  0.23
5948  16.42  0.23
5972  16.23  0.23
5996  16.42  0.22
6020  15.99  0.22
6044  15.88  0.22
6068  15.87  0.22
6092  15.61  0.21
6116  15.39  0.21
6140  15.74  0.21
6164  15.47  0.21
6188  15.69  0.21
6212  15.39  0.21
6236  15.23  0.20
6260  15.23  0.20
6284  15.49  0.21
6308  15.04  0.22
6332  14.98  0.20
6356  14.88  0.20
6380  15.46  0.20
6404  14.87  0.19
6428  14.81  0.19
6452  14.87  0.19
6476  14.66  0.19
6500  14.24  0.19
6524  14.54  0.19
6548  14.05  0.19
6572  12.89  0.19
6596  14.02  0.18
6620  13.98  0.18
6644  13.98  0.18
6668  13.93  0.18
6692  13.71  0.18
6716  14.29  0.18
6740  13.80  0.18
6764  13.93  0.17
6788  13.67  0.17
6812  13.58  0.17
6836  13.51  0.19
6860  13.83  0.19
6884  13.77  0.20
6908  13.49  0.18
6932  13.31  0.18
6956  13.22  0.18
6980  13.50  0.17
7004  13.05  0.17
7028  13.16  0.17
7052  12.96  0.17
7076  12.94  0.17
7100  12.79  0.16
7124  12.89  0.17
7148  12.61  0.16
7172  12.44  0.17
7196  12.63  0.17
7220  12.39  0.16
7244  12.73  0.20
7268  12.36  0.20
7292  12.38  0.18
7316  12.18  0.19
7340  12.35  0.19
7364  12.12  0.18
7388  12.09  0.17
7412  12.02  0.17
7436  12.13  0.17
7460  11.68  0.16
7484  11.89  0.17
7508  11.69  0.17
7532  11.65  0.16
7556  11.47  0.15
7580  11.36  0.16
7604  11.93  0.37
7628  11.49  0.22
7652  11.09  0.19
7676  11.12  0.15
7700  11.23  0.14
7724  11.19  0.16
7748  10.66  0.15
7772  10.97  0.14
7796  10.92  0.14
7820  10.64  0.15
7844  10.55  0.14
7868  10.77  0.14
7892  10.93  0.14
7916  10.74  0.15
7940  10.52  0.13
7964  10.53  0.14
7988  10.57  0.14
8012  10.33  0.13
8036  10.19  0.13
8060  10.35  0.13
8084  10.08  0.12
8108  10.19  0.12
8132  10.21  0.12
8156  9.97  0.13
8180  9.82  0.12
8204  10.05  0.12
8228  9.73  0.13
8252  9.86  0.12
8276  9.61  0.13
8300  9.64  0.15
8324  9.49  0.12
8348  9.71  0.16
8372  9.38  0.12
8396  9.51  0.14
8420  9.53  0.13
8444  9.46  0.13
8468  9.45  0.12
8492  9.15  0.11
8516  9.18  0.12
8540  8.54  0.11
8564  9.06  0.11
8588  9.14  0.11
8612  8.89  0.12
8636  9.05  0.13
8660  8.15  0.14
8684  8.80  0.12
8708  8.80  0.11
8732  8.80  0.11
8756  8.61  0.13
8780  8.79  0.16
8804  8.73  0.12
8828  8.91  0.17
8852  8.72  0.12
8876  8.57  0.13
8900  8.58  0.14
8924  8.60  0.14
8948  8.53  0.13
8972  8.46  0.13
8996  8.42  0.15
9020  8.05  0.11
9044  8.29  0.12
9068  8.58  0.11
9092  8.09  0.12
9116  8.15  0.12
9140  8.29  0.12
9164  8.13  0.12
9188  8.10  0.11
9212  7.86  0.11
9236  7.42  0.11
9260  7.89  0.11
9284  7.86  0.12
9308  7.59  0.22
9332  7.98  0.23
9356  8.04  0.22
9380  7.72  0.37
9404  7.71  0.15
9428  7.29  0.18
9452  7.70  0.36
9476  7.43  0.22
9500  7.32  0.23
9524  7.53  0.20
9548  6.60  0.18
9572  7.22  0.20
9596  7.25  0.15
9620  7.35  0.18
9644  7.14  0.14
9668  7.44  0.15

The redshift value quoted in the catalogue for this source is 0.00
